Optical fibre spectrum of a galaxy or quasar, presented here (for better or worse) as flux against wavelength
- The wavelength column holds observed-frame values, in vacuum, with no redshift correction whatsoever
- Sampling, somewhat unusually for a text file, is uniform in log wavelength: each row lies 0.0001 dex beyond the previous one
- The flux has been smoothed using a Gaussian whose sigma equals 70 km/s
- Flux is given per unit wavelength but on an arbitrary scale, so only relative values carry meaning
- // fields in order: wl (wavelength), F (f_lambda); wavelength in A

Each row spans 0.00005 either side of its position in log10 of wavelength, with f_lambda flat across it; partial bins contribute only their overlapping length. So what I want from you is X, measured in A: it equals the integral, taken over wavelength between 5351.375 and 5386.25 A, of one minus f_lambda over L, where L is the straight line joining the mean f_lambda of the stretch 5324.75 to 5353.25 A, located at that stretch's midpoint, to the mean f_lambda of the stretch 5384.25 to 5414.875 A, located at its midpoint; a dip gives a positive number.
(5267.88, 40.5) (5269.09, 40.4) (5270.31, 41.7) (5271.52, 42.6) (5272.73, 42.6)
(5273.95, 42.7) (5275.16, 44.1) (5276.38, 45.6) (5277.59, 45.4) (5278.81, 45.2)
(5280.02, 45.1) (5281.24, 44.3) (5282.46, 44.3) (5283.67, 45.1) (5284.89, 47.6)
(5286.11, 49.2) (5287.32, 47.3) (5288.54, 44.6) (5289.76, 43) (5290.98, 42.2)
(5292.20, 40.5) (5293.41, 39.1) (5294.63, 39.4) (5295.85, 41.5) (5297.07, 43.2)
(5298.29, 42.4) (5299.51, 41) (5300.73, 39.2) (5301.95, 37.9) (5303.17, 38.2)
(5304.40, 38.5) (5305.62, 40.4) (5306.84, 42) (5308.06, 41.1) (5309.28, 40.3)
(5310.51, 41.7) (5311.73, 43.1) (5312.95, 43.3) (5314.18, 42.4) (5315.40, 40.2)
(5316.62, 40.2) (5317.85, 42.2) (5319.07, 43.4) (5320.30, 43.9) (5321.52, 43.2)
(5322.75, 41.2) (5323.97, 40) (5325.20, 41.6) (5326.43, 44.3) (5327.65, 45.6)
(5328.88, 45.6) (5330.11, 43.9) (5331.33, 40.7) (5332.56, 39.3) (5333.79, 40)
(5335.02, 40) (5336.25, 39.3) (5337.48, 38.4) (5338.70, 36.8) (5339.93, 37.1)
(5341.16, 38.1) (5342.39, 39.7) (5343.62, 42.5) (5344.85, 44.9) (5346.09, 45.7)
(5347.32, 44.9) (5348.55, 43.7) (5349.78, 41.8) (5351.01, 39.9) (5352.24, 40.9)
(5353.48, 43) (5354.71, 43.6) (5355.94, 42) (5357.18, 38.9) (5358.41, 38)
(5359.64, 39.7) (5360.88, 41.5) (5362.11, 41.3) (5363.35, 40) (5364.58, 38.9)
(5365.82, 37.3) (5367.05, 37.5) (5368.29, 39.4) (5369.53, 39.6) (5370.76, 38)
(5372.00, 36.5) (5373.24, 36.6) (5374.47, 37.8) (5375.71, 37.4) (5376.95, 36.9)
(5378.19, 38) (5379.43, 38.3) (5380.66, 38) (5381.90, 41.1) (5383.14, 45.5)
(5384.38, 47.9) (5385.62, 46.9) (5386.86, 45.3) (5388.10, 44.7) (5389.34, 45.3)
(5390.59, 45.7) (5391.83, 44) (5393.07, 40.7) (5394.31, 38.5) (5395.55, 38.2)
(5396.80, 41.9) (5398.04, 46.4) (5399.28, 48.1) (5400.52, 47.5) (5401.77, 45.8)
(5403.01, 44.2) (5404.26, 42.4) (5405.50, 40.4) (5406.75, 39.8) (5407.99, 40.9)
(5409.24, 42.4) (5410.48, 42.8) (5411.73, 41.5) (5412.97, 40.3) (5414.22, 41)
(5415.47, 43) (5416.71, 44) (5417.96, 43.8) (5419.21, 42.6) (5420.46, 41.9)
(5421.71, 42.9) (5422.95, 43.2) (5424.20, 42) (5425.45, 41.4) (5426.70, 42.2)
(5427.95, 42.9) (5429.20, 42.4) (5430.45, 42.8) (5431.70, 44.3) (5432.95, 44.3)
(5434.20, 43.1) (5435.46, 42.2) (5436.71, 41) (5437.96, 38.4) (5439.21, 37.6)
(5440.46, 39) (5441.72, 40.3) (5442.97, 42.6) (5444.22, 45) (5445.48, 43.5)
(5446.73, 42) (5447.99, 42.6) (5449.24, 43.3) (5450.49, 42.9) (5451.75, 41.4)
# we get 1.9 A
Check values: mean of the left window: 41.5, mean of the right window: 43.2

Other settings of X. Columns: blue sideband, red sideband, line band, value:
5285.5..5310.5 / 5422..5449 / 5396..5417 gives -0.5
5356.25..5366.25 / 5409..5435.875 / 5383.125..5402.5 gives -1.6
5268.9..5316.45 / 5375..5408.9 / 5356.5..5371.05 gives 1.1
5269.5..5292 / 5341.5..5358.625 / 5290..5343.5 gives 2.8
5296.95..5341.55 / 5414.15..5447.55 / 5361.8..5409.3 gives 0.4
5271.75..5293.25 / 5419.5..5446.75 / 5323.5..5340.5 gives 1.1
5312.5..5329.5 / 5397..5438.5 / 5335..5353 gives 0.7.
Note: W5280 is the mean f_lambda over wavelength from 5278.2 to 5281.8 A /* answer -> 44.9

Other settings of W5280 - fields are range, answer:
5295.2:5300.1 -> 42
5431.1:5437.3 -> 43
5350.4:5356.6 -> 41.8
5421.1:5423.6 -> 43.2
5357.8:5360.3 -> 38.9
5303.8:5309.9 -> 40.5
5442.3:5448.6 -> 43.1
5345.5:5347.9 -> 45.3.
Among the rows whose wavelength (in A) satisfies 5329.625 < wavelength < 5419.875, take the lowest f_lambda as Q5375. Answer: 36.5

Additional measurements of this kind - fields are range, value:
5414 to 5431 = 41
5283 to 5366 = 36.8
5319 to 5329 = 40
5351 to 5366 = 37.3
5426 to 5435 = 42.2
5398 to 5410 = 39.8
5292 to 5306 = 37.9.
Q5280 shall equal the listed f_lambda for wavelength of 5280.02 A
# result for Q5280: 45.1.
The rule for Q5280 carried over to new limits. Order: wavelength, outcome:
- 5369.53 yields 39.6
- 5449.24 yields 43.3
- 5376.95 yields 36.9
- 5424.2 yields 42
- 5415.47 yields 43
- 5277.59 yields 45.4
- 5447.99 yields 42.6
